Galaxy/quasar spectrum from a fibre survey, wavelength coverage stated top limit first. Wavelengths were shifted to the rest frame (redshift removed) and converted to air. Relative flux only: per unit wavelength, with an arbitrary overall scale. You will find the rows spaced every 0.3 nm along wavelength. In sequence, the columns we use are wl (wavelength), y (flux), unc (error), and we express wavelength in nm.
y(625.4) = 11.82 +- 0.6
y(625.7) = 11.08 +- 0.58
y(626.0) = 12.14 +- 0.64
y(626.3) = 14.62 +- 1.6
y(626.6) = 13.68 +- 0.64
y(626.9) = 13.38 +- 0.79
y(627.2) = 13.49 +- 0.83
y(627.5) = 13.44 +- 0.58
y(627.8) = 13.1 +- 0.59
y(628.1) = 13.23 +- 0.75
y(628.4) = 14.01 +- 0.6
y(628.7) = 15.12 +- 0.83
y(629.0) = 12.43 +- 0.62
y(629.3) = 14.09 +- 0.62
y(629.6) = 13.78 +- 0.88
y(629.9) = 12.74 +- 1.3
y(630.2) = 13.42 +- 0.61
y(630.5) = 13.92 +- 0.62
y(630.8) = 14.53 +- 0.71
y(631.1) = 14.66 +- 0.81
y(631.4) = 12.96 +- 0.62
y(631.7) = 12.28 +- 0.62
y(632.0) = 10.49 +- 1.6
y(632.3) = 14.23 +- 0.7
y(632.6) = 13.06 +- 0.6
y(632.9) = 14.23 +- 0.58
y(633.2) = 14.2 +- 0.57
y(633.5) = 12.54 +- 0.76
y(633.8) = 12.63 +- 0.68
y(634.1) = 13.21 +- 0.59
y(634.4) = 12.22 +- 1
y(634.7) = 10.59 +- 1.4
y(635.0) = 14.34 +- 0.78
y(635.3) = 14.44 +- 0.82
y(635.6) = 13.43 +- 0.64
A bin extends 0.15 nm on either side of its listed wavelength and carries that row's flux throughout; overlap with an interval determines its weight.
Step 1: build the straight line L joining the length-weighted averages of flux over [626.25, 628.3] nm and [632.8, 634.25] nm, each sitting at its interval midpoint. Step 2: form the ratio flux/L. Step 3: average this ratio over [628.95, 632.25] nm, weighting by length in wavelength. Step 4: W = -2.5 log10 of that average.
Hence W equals 0.013 mag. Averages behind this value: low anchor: 13.5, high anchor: 13.3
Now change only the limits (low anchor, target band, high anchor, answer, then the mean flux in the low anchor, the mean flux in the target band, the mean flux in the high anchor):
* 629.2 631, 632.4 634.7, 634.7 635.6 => 0.05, 13.8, 13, 13.6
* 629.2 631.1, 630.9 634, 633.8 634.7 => -0.01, 13.8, 13.2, 12.3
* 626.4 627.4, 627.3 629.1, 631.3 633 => -0.02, 13.6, 13.6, 12.8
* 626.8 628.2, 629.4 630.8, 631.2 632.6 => -0.06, 13.3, 13.6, 12.6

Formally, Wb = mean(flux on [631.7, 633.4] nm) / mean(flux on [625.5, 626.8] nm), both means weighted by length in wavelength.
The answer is 1.0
